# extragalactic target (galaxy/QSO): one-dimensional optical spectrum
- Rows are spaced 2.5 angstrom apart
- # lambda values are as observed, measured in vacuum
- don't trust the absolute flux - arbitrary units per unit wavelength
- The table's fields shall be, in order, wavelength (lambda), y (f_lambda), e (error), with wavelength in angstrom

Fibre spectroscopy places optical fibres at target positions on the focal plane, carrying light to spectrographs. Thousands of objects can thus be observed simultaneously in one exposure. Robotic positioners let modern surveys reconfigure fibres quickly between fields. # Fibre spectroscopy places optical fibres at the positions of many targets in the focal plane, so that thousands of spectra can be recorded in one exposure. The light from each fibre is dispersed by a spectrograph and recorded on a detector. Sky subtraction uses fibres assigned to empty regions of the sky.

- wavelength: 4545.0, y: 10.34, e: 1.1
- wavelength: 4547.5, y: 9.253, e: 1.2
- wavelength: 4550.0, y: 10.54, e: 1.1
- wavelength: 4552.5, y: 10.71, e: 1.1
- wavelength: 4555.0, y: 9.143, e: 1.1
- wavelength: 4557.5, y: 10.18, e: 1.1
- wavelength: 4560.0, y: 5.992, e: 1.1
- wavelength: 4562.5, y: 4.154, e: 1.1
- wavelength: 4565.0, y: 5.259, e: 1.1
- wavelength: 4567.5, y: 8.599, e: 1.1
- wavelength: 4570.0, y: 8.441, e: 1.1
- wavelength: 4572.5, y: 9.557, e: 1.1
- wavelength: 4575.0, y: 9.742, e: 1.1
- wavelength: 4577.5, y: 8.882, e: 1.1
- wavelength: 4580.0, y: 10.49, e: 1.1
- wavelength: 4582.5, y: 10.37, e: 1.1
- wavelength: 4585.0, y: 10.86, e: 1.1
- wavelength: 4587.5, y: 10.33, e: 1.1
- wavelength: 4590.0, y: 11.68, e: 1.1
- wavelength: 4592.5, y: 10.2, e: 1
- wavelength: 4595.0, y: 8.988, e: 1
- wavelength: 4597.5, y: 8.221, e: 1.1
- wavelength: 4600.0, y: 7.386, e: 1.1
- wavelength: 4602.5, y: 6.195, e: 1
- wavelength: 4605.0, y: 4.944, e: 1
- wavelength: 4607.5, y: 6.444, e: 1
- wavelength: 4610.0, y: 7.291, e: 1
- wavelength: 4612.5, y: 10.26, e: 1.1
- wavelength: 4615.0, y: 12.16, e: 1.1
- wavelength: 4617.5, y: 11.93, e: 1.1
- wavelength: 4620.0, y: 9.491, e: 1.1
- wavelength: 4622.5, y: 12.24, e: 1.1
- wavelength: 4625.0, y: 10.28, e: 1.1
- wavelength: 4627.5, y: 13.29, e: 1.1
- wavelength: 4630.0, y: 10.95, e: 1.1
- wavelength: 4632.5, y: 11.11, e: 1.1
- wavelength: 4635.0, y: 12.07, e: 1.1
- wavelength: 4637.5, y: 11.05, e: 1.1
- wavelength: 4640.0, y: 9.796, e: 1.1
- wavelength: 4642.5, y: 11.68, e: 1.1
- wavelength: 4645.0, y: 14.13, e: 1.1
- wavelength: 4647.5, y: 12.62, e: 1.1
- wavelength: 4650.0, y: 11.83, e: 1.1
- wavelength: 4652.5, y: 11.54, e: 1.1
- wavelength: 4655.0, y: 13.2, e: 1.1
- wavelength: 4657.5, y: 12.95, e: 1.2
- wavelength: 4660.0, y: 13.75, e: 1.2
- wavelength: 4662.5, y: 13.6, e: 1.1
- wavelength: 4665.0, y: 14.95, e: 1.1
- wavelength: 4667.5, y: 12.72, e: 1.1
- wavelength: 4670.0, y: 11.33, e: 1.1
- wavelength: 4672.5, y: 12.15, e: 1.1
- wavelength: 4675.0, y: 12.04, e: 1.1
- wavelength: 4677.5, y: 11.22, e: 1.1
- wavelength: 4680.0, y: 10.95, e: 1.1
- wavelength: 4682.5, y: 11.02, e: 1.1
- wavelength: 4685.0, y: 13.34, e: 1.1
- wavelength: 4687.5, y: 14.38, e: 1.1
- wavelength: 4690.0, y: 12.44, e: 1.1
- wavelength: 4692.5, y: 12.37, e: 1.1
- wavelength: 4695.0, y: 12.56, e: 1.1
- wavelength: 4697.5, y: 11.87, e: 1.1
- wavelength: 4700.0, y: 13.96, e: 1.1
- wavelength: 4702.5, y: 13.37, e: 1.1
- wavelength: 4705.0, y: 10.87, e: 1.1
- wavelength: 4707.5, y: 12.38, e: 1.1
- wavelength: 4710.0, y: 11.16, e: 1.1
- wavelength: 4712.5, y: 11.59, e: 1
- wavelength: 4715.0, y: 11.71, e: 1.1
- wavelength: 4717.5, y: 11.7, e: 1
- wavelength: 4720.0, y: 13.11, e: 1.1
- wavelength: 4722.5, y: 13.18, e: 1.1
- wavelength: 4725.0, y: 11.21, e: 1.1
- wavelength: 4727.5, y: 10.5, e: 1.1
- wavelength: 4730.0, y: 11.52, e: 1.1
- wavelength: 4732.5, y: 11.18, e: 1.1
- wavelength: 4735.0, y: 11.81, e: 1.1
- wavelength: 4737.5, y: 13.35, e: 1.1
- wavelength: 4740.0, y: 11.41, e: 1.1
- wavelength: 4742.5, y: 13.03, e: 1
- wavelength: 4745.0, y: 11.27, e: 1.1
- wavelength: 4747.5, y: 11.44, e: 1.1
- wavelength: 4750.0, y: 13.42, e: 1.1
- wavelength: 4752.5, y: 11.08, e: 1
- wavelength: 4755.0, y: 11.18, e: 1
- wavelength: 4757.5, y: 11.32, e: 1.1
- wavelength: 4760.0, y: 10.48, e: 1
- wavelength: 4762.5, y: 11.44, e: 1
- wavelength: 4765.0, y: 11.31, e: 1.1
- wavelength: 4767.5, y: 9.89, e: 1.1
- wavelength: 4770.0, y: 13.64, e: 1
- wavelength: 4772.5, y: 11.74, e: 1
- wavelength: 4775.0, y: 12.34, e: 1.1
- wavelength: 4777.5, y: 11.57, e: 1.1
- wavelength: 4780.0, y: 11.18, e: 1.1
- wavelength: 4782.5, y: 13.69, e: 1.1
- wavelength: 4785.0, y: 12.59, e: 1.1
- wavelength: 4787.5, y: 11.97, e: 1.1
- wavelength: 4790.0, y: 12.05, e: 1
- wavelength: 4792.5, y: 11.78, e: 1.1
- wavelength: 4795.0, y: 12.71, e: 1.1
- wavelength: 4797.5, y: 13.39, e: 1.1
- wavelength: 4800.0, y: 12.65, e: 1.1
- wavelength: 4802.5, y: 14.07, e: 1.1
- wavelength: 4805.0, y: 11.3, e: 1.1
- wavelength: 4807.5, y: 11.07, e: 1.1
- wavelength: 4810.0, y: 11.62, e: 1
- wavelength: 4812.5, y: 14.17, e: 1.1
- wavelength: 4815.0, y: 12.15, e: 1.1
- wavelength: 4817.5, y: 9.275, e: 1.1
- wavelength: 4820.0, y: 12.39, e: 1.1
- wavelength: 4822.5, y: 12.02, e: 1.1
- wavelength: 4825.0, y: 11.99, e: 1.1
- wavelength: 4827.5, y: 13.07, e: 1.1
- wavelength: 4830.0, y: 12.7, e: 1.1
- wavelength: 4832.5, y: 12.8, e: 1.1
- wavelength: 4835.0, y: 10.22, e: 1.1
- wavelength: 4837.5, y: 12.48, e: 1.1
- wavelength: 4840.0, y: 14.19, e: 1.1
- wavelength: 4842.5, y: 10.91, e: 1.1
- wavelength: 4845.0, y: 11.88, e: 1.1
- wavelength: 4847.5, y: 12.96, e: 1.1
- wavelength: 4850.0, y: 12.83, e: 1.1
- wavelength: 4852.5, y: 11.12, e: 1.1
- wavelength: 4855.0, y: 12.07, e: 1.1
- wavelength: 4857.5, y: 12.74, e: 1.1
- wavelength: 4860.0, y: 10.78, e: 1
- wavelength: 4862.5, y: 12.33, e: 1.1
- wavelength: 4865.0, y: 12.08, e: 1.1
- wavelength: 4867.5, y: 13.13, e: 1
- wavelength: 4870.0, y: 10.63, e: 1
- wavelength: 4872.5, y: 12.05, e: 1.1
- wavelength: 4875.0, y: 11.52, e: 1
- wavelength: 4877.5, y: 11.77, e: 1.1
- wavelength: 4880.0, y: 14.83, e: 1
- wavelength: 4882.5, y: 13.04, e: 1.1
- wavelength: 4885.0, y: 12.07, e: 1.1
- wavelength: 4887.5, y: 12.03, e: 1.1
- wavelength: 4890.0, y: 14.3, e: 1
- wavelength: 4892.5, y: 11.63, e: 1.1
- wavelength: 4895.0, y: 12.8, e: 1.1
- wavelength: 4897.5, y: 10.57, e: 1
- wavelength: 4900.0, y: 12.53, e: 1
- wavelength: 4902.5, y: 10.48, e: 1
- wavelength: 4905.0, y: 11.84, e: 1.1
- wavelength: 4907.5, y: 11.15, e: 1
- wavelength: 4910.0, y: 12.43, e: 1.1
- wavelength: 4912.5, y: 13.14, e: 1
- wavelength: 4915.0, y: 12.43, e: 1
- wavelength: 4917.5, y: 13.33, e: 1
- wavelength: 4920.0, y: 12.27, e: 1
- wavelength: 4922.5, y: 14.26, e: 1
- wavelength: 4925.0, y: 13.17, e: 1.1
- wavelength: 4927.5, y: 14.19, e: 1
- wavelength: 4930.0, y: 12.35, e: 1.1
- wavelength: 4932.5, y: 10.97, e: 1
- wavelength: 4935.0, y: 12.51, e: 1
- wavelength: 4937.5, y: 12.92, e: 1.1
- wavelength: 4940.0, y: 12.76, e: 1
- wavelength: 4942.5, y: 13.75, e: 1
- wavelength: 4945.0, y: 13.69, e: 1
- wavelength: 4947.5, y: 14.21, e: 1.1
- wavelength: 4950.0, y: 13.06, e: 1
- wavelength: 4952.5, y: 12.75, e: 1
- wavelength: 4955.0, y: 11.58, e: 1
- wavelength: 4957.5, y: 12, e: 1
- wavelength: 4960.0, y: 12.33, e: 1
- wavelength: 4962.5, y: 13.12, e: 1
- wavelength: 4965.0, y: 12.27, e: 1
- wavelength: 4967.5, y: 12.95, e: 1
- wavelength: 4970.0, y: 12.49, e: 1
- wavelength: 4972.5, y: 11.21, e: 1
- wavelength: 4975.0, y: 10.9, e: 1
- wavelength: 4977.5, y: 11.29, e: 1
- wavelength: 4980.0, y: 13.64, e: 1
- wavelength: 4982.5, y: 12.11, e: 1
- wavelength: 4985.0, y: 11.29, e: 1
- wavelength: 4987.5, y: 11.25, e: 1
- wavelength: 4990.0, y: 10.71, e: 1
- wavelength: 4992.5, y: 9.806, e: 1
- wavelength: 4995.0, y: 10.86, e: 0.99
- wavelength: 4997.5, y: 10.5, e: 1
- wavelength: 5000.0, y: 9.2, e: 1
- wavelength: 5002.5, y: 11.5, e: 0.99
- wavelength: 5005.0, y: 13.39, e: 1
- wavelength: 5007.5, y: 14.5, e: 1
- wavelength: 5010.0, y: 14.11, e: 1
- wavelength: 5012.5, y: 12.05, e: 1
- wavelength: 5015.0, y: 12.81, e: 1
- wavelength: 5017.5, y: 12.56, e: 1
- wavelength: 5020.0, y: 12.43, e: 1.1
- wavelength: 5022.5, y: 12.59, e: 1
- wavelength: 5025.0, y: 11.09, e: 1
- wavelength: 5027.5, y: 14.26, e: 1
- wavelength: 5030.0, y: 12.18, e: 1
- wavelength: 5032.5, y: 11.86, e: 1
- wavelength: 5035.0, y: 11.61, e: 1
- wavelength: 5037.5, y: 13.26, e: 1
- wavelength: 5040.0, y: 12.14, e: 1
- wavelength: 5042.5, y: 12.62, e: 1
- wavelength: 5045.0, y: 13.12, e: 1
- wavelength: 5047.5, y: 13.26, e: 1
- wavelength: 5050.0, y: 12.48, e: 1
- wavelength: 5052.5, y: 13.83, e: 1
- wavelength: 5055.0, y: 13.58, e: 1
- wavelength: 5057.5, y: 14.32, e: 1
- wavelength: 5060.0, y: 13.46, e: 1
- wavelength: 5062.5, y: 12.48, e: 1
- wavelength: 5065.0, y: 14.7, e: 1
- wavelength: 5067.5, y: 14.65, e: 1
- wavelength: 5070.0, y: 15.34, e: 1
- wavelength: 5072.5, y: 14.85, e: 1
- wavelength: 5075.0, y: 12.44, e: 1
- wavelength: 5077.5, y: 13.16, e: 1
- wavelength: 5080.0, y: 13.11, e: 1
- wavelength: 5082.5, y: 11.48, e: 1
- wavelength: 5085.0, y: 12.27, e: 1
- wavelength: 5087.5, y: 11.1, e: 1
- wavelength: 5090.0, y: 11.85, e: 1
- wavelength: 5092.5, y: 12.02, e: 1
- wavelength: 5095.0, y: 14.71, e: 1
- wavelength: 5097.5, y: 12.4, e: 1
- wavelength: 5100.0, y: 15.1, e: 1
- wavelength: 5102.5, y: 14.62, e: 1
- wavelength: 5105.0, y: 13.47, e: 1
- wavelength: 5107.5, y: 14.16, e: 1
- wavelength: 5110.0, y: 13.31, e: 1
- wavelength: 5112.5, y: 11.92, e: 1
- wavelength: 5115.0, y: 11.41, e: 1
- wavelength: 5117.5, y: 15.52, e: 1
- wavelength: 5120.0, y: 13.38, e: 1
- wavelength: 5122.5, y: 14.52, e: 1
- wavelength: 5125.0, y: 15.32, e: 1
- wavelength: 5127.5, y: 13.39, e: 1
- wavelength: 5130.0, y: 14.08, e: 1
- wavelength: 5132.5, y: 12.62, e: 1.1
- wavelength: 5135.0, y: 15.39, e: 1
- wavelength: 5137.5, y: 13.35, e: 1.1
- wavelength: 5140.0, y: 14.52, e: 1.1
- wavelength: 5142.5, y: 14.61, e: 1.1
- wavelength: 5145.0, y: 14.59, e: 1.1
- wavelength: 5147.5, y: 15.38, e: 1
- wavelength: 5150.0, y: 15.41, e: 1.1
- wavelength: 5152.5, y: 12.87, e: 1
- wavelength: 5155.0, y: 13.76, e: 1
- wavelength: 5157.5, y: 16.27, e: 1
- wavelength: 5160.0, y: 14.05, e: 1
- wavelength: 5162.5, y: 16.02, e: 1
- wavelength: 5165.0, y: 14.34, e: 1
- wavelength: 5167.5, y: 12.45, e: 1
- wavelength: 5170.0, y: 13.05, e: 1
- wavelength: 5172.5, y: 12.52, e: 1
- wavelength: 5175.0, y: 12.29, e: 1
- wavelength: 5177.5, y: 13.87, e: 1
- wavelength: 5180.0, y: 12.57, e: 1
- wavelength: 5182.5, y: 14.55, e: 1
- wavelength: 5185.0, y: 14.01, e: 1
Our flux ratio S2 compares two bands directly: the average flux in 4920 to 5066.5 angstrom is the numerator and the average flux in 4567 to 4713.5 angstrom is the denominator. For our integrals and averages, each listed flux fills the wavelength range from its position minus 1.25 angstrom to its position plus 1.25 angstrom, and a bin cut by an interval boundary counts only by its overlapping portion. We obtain 1.13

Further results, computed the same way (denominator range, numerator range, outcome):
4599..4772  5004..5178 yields 1.16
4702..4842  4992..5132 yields 1.08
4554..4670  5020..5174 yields 1.32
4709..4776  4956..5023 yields 1.02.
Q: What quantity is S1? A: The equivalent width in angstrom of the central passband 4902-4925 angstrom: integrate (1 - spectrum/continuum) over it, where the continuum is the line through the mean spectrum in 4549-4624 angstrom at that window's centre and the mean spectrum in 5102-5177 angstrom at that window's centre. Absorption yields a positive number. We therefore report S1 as -1.04 angstrom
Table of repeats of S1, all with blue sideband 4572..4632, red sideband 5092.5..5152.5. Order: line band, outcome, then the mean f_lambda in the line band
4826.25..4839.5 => -0.9 angstrom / 12.4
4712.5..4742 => -3.2 angstrom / 11.9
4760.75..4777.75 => -0.9 angstrom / 11.7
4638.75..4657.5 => -3.9 angstrom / 12.2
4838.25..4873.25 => -1.0 angstrom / 12.1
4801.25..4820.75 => -1.0 angstrom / 12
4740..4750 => -1.1 angstrom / 12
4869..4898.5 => -0.7 angstrom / 12.3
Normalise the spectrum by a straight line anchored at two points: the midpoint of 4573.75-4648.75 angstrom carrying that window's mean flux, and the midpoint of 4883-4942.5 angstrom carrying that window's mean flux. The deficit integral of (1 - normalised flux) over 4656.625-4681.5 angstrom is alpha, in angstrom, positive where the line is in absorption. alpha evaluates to -4.5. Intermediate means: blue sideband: 10.2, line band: 12.5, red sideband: 12.5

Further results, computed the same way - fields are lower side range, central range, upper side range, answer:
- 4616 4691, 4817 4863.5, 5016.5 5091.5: 1.58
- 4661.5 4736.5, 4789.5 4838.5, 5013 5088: 1.03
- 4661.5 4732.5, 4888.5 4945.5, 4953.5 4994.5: -3.27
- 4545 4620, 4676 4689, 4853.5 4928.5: -2.75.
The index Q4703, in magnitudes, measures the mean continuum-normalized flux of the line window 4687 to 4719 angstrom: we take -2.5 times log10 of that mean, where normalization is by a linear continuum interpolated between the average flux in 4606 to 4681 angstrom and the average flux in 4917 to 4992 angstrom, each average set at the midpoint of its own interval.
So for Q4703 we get -0.05 mag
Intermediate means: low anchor 11.6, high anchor 12.5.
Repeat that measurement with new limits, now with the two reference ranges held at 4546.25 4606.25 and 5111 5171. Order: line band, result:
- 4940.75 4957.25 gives -0.07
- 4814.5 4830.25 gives -0.08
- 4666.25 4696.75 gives -0.24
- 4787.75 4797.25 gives -0.14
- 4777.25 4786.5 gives -0.15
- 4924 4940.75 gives -0.05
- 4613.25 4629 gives -0.25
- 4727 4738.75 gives -0.15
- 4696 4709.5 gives -0.24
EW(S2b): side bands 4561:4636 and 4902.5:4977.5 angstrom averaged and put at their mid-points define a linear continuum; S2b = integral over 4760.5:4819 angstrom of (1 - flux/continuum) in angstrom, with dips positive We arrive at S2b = -4.7 angstrom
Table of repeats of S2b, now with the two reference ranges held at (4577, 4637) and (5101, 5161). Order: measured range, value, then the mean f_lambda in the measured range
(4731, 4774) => -2.63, 11.7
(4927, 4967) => -0.49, 12.8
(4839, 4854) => -0.62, 12.3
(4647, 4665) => -4.70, 12.9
